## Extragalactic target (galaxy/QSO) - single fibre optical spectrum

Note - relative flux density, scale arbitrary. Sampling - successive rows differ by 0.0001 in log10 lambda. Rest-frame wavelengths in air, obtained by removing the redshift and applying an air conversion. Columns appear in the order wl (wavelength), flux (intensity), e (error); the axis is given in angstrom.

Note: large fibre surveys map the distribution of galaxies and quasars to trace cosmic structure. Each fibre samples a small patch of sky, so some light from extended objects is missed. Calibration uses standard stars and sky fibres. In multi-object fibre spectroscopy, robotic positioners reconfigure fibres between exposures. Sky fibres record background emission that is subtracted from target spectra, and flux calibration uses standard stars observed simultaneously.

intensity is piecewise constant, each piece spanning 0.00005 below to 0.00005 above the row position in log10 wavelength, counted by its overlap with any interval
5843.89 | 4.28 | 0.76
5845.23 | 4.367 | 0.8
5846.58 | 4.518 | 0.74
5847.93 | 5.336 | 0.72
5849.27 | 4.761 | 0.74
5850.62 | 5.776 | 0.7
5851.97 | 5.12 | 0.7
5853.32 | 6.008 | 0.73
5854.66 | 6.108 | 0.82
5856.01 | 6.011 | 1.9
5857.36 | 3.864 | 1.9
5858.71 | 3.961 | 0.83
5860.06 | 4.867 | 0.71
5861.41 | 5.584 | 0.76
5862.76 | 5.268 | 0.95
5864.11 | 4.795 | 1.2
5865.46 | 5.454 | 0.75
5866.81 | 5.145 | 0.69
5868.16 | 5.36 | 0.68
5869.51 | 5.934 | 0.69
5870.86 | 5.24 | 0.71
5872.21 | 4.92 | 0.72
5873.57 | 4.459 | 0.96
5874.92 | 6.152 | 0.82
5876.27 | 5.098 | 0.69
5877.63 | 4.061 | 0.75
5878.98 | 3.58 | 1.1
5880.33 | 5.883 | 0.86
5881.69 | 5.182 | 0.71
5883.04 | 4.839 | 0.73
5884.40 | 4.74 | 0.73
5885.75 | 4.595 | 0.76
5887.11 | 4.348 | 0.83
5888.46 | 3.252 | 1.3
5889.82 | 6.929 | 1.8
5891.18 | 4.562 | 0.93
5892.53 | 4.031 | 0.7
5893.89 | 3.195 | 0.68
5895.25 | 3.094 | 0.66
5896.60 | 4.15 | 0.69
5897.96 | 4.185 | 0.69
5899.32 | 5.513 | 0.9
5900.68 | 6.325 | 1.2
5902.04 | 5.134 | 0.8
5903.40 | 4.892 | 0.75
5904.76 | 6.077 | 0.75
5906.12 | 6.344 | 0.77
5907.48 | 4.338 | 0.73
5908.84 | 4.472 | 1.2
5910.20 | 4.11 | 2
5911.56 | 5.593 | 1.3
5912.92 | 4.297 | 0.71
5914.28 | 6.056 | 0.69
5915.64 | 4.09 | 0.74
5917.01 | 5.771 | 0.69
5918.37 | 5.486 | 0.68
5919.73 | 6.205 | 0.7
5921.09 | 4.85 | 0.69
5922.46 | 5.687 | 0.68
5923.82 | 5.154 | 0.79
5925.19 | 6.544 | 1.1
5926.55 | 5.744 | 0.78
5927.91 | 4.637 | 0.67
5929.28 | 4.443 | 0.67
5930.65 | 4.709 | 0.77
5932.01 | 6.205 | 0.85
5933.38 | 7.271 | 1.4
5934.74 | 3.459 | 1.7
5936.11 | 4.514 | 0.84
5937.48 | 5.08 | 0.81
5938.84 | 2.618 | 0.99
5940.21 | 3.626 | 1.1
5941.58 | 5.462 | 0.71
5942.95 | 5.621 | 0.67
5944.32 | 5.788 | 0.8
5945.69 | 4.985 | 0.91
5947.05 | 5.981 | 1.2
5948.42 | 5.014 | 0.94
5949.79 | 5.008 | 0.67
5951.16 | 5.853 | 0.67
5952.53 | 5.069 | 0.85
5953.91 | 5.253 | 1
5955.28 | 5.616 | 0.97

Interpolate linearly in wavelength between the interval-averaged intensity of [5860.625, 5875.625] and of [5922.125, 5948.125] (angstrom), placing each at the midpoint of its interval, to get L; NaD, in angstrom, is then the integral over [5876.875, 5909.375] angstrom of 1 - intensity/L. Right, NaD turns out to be 3.1 angstrom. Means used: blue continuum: 5.3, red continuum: 5.13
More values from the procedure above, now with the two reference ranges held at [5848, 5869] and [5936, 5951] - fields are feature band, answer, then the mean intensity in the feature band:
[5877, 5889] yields 1.5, 4.52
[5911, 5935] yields -1.8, 5.38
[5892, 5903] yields 1.3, 4.47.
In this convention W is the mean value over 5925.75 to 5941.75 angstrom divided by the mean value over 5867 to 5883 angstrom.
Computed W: 0.9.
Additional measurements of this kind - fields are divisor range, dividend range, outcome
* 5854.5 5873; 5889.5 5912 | 0.94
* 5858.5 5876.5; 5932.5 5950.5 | 0.96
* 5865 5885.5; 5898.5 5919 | 1.03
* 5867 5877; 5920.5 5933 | 1.02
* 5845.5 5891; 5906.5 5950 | 1.01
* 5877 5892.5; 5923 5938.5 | 1.11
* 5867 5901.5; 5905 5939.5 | 1.07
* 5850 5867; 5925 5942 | 0.94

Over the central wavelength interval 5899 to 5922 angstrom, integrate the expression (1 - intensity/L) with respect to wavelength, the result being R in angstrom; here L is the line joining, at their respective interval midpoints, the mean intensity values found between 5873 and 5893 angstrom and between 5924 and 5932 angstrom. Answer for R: -0.77 angstrom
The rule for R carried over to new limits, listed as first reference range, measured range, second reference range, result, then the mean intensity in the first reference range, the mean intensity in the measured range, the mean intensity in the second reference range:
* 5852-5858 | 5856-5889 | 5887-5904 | 1.3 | 5.47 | 4.89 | 4.59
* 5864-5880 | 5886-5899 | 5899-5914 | 2.3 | 5.04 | 4.24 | 5.21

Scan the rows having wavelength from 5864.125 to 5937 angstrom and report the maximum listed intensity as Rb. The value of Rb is 7.271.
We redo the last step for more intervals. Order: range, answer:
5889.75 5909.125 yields 6.929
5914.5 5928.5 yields 6.544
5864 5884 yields 6.152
